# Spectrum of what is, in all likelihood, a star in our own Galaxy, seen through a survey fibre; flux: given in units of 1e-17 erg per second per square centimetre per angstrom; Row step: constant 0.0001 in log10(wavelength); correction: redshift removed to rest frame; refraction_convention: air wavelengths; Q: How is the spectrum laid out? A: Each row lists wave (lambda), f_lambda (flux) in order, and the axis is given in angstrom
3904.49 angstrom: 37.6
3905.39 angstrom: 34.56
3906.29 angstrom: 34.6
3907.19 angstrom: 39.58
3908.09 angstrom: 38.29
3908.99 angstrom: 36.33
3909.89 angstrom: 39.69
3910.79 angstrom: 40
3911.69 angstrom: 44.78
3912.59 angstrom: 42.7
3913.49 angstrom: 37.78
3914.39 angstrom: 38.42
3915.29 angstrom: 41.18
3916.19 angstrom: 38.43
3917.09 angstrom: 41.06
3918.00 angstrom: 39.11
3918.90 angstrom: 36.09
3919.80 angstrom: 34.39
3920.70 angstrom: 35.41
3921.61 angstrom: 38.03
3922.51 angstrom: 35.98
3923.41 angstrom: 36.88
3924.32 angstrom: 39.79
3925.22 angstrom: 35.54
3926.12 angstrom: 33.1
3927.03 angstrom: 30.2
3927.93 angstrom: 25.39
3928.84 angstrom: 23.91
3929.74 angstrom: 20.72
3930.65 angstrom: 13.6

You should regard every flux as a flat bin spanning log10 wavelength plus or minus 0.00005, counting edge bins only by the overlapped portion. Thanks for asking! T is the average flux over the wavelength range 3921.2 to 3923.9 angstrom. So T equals 37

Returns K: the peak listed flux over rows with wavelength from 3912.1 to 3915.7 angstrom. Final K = 42.7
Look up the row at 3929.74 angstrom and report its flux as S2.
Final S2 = 20.72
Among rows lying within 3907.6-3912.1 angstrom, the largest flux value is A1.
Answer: 44.78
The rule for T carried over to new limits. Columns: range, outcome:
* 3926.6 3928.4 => 27.7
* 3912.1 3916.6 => 39.8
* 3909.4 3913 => 41.7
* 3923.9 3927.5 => 34.6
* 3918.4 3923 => 36.1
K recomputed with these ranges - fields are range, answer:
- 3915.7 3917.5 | 41.06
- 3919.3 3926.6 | 39.79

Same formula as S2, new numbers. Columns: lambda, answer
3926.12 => 33.1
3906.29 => 34.6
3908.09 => 38.29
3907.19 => 39.58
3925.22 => 35.54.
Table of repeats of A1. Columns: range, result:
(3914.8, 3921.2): 41.18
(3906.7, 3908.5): 39.58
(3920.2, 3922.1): 38.03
